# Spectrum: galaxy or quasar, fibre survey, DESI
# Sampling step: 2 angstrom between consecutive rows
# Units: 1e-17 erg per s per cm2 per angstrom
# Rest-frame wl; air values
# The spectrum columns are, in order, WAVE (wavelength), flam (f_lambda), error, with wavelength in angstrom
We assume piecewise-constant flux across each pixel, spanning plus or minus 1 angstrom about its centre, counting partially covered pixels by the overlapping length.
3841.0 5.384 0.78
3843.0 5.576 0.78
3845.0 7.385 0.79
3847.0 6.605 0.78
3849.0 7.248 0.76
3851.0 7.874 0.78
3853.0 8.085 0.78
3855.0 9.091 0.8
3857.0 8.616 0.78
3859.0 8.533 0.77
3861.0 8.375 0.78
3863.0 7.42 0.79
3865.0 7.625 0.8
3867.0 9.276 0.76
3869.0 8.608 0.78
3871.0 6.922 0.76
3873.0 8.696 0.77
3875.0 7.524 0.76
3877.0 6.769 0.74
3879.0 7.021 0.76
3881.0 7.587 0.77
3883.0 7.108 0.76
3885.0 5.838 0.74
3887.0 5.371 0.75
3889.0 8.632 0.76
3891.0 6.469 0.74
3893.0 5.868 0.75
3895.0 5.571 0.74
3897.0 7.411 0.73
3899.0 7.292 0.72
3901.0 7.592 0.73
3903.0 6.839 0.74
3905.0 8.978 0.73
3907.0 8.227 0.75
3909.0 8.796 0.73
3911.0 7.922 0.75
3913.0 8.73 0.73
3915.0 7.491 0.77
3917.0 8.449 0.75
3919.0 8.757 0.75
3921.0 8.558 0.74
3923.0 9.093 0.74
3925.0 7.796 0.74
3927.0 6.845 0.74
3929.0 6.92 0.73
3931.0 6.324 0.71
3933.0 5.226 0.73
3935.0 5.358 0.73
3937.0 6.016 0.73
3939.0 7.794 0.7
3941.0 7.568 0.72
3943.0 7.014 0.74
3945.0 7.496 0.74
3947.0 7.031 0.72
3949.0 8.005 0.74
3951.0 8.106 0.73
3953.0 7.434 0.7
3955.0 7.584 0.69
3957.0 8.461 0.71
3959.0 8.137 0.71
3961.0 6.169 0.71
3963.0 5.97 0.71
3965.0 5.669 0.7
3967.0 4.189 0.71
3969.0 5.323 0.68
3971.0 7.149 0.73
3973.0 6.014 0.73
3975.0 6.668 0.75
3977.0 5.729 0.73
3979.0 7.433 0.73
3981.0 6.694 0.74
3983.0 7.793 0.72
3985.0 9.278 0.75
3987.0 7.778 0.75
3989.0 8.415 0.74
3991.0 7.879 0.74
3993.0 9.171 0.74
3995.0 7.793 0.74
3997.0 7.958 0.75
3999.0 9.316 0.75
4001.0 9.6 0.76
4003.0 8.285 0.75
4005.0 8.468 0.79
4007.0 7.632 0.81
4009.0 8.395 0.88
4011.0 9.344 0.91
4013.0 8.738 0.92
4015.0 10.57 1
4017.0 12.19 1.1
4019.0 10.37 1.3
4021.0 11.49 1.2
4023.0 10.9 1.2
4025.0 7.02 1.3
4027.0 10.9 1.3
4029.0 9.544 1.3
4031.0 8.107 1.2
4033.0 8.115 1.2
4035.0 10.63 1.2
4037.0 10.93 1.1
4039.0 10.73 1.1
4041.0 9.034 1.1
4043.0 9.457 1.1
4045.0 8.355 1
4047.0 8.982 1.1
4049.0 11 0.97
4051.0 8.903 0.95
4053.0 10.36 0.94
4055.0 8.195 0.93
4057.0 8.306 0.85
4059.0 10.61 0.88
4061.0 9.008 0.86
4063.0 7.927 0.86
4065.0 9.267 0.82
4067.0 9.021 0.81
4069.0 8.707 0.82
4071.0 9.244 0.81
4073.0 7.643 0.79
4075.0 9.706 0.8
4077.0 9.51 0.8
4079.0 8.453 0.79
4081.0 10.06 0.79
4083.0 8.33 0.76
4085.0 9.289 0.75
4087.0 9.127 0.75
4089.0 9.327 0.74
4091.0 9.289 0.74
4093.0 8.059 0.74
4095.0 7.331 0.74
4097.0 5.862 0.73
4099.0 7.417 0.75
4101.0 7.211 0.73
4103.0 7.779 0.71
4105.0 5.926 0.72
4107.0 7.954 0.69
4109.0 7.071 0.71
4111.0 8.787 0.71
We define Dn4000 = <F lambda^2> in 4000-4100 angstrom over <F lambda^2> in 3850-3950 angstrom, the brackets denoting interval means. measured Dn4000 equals 1.31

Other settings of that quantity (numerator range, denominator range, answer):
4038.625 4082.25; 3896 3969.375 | 1.34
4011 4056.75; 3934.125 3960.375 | 1.38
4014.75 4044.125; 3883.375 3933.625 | 1.43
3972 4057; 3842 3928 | 1.25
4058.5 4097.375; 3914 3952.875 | 1.29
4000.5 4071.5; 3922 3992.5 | 1.39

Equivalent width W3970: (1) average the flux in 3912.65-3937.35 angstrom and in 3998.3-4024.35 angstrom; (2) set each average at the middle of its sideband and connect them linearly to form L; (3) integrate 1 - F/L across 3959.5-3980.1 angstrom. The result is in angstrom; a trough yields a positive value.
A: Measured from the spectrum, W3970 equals 5.9 angstrom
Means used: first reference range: 7.35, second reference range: 9.61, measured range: 6.09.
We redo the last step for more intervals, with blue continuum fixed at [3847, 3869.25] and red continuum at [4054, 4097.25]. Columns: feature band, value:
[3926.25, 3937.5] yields 3.1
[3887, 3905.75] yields 2.7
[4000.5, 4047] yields -4.6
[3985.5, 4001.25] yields 0.2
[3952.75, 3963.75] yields 1.5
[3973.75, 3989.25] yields 2.0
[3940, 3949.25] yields 1.1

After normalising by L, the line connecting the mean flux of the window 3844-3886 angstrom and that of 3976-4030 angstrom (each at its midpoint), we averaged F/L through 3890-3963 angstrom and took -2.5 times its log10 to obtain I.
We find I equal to 0.11 mag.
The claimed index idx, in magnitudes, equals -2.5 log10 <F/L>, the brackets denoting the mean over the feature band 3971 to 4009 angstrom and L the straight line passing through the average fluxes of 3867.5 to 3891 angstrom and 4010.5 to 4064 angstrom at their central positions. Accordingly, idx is 0.137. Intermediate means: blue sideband 7.29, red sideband 9.62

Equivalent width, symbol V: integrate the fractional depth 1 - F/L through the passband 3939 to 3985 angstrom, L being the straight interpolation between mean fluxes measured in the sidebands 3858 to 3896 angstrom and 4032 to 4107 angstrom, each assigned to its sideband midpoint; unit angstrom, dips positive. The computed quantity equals 5.9 angstrom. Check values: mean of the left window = 7.33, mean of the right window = 8.83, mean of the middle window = 6.96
